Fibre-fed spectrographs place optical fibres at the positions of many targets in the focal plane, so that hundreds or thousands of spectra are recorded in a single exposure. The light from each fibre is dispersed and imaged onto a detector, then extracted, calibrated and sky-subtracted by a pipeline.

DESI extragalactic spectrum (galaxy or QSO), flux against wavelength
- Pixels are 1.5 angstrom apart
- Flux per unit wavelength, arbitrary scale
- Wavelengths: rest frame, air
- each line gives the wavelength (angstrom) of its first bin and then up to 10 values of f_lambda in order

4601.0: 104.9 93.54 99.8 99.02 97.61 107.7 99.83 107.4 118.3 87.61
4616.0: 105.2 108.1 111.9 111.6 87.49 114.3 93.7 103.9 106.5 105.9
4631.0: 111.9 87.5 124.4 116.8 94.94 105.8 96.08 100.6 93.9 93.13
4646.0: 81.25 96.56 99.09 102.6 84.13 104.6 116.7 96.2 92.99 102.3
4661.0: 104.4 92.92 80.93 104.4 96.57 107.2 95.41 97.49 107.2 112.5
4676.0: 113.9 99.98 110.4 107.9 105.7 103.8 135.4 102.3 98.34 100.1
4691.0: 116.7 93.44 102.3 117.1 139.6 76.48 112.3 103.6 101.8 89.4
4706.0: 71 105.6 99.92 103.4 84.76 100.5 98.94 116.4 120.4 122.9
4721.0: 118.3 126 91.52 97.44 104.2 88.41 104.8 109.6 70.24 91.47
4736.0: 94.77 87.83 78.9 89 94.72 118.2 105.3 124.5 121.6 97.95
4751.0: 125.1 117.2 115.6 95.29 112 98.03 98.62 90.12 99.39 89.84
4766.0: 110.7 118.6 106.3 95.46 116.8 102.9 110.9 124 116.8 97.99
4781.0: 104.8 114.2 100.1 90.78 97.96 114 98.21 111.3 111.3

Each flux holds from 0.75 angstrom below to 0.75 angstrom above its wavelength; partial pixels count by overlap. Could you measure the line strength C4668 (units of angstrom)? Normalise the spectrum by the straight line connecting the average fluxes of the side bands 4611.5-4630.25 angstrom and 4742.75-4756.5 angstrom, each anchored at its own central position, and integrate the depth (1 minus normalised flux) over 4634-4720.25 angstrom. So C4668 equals 4.8 angstrom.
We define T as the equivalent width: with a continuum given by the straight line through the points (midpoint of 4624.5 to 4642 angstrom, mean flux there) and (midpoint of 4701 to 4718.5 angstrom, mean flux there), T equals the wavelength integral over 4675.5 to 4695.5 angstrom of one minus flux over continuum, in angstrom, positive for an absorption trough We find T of -1.3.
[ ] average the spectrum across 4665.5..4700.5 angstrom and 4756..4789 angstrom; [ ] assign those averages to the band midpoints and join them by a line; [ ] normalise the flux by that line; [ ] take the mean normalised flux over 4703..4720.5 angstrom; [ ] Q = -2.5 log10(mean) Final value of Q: 0.047 mag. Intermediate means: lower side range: 107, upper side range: 105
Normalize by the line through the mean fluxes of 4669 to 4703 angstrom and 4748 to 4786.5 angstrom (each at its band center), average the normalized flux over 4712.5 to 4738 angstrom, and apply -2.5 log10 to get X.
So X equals 0.04 mag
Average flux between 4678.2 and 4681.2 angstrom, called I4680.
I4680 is 109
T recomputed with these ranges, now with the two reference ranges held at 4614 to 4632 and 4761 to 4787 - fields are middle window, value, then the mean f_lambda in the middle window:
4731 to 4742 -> 1.7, 88.8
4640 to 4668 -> 2.0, 96.9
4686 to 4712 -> 0.8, 101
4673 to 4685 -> -0.6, 109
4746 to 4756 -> -0.9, 114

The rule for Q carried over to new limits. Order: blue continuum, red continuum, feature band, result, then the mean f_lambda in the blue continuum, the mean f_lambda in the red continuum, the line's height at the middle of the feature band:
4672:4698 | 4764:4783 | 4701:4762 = 0.07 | 109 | 109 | 109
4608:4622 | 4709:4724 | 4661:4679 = 0.06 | 105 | 109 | 107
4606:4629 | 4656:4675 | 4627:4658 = 0.01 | 104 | 99.1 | 101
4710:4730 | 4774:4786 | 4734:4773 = 0.03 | 106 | 108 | 107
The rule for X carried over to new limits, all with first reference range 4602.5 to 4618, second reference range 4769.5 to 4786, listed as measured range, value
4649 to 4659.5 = 0.04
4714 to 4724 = -0.09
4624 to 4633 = 0.01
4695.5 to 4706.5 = 0.04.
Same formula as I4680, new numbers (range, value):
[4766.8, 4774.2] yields 108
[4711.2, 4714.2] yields 92.7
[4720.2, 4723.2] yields 122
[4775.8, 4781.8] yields 111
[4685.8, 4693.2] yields 102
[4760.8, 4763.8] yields 94.8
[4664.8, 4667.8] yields 101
